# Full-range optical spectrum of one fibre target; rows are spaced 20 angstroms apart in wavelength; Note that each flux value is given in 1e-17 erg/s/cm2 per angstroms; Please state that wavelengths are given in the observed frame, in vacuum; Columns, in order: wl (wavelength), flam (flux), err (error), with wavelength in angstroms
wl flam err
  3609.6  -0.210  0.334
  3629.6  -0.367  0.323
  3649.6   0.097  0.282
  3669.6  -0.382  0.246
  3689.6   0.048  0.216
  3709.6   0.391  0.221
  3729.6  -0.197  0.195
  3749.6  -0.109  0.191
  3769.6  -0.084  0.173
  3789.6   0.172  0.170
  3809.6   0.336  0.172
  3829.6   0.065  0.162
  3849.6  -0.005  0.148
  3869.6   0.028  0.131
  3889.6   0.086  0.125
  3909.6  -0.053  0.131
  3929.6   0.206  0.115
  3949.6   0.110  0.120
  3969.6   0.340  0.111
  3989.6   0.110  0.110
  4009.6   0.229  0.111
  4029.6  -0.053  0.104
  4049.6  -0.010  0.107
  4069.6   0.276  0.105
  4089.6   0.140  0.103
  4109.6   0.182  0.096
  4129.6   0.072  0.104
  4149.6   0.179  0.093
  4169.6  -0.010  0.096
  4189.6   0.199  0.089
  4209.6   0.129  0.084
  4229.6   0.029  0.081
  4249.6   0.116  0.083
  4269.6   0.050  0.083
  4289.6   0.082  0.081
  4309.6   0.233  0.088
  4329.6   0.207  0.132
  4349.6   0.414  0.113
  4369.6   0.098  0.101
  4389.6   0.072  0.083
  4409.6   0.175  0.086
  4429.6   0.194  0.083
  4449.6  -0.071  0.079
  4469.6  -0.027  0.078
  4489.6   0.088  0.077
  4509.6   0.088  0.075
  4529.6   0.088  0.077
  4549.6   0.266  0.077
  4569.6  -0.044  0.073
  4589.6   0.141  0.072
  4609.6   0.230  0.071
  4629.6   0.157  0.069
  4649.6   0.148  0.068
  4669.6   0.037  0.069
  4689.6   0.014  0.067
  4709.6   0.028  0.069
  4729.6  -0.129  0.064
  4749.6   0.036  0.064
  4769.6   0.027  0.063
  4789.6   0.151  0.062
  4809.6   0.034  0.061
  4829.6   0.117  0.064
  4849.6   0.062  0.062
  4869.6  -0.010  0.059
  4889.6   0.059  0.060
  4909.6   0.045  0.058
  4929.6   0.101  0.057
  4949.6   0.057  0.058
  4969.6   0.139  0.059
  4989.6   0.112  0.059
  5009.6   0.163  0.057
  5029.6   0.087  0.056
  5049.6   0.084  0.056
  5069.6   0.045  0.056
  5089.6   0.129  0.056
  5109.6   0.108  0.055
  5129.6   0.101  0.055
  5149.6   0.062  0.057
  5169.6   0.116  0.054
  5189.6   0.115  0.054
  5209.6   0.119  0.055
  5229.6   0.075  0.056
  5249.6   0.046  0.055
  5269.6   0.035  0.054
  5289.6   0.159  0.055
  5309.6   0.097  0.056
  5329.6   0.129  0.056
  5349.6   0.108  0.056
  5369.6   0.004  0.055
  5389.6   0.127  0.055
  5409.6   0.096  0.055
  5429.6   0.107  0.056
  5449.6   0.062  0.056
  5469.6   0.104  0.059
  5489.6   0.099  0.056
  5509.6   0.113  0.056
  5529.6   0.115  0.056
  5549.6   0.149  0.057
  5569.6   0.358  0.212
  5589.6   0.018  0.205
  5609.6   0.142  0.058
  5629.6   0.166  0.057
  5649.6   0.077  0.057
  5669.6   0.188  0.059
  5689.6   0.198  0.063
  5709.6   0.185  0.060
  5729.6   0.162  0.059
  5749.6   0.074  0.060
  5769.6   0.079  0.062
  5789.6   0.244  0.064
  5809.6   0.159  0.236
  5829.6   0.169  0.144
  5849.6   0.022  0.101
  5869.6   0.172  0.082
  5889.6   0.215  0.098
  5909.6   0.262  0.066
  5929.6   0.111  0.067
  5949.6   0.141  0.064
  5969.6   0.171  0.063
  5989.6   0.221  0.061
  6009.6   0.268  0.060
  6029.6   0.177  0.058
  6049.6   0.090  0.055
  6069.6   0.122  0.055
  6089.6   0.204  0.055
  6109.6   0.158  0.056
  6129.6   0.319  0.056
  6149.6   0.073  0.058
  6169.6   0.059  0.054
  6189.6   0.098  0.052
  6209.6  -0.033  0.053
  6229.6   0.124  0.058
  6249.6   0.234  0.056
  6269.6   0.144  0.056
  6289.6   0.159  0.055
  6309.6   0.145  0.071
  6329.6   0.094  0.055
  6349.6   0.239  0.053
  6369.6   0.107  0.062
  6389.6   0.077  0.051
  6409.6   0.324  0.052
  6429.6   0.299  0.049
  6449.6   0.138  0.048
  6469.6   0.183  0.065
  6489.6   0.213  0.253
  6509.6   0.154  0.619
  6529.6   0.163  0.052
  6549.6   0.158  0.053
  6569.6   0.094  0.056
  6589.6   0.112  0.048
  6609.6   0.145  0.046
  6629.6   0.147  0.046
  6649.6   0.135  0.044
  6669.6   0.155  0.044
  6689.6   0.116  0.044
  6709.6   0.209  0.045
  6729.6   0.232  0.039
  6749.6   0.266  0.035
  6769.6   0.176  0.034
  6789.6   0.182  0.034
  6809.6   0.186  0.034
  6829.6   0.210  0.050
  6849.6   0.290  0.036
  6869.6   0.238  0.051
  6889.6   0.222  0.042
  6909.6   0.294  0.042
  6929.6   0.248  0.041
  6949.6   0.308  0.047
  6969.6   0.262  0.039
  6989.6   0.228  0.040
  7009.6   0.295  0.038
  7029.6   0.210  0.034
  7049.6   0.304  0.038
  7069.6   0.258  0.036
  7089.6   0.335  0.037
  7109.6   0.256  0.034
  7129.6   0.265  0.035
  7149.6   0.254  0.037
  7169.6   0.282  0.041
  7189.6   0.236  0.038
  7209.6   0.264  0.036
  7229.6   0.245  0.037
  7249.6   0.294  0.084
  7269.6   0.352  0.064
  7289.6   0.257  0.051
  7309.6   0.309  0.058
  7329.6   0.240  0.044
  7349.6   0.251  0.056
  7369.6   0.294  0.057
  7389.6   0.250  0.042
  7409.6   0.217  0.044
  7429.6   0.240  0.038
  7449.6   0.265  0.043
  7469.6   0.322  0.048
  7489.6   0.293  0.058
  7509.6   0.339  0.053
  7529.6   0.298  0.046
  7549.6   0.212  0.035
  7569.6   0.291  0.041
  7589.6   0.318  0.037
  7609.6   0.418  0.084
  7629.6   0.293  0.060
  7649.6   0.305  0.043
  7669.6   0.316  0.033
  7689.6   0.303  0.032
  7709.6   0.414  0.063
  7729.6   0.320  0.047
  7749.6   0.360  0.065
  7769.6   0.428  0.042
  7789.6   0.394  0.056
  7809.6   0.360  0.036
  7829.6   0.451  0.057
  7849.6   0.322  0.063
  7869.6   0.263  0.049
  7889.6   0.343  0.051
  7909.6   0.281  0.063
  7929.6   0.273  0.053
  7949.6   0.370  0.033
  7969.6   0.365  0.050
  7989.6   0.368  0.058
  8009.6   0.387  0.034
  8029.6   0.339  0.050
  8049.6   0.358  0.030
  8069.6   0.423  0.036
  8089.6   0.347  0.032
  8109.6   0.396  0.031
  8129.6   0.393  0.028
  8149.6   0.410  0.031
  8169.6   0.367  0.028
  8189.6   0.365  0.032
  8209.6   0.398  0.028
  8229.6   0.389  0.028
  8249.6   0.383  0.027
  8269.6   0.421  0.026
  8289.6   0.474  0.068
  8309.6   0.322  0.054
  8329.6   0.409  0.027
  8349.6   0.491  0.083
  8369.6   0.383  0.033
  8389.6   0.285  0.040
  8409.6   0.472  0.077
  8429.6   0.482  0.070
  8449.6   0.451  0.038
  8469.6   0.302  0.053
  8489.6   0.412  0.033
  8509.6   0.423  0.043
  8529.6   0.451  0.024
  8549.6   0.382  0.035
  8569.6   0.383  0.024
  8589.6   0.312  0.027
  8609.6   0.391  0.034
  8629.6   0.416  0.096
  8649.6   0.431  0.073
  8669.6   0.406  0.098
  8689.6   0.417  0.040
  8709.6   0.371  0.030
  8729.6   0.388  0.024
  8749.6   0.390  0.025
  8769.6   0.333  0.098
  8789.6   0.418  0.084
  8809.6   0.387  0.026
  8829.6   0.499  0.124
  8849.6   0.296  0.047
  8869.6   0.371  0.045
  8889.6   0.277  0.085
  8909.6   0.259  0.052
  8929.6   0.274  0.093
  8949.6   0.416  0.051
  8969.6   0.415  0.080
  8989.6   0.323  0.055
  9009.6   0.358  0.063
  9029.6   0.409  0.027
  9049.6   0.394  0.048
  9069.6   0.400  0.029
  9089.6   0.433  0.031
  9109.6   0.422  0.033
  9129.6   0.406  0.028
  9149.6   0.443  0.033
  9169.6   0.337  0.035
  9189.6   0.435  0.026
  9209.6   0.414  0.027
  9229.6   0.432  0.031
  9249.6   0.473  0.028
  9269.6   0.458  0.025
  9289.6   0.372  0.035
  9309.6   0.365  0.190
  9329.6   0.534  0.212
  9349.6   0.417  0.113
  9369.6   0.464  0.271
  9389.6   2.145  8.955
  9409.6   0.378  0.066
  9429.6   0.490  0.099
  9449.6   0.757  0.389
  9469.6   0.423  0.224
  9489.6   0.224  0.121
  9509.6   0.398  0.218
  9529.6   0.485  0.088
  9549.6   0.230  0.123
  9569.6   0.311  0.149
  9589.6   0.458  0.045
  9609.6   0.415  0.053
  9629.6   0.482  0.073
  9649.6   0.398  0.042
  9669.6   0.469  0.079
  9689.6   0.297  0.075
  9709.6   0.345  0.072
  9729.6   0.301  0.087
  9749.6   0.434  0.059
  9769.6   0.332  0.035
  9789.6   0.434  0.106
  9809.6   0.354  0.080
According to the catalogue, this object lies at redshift 0.722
